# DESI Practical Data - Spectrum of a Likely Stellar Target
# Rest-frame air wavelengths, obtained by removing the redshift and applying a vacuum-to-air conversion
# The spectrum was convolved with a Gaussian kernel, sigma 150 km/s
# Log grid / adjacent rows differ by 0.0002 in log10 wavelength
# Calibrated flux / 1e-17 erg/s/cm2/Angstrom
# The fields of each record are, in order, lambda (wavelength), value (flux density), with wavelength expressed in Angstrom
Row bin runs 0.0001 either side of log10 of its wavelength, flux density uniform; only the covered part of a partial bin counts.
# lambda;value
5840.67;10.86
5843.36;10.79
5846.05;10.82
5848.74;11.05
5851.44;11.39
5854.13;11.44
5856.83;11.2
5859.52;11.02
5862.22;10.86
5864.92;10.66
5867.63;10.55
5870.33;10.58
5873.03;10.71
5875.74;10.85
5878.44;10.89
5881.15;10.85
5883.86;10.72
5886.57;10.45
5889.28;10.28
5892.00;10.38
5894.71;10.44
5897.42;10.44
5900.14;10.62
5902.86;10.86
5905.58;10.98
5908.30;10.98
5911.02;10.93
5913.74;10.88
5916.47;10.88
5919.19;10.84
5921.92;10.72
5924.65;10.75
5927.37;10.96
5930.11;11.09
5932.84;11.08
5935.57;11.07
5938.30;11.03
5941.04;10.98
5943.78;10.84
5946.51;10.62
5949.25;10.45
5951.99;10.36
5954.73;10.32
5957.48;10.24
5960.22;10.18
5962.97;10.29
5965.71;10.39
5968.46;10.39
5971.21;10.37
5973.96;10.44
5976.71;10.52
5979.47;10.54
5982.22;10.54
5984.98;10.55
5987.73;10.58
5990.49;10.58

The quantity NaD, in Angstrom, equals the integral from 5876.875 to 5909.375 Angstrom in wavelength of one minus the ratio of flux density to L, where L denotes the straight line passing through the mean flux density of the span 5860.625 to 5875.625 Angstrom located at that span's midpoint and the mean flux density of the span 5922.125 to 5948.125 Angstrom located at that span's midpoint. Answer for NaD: 0.4 Angstrom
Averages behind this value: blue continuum 10.7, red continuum 10.9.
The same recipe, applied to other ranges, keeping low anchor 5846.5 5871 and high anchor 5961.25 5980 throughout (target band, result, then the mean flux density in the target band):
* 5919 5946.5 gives -0.84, 10.9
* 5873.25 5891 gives 0.31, 10.7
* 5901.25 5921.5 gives -0.35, 10.9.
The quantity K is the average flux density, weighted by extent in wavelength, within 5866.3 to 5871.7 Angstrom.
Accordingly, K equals 10.6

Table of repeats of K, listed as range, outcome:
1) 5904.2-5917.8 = 10.9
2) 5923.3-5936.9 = 11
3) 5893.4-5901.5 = 10.5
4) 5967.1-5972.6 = 10.4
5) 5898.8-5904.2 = 10.7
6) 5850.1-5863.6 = 11.2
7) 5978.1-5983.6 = 10.5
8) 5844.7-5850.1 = 10.9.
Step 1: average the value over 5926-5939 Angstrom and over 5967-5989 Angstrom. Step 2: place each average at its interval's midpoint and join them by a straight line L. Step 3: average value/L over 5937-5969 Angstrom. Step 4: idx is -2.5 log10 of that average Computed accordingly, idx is 0.03 mag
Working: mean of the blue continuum 11.1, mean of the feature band 10.5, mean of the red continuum 10.5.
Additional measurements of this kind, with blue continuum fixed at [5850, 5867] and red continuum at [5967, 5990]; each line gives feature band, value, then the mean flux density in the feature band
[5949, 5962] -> 0.03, 10.3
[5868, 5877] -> 0.03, 10.7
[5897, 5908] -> 0.01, 10.8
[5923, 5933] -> -0.02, 10.9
